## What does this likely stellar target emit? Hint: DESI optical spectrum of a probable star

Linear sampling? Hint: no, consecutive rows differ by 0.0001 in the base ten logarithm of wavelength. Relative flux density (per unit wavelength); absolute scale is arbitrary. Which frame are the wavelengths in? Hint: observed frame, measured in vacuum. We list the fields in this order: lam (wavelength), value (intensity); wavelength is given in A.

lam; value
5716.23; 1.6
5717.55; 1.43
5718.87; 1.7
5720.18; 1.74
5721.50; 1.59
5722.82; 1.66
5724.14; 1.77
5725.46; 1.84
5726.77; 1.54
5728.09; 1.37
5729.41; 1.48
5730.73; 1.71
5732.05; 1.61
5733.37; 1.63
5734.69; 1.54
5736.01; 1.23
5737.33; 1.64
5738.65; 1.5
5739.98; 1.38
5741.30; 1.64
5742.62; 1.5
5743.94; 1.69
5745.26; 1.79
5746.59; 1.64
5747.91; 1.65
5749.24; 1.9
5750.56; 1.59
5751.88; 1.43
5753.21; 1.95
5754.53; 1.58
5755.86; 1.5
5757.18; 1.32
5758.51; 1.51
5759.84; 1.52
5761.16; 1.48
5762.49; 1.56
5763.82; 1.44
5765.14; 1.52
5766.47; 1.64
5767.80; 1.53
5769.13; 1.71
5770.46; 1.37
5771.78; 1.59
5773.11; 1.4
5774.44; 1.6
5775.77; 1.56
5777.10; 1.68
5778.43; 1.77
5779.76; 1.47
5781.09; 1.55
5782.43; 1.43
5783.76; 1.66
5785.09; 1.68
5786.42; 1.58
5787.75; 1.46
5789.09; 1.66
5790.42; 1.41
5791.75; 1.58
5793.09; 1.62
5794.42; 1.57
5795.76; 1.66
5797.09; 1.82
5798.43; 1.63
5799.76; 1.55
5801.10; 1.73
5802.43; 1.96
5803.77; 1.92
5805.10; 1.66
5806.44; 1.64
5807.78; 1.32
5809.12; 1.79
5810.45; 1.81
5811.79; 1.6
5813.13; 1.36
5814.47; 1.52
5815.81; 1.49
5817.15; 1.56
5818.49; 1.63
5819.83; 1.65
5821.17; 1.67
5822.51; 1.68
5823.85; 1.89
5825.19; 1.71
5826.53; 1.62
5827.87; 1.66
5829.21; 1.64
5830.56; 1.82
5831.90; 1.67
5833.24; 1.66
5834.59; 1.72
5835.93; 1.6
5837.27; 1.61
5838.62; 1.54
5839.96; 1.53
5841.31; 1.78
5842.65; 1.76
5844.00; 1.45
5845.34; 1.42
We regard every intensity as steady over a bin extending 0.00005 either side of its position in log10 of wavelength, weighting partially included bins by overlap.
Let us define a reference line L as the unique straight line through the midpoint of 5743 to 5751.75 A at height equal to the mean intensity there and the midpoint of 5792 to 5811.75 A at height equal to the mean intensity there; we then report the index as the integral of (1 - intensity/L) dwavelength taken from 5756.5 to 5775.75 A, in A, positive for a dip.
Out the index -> 2.0 A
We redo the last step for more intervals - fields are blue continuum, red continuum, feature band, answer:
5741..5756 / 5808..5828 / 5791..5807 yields -0.50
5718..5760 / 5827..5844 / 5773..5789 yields 0.44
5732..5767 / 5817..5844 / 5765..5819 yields 0.57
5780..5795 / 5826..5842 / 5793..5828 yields -1.09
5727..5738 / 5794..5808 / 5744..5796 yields 1.17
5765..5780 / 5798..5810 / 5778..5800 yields 0.59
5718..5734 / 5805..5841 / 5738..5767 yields 0.98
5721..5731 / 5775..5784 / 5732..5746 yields 0.45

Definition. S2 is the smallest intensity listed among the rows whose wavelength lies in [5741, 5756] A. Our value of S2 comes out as 1.43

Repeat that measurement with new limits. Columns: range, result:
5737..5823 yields 1.32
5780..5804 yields 1.41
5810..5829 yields 1.36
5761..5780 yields 1.37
